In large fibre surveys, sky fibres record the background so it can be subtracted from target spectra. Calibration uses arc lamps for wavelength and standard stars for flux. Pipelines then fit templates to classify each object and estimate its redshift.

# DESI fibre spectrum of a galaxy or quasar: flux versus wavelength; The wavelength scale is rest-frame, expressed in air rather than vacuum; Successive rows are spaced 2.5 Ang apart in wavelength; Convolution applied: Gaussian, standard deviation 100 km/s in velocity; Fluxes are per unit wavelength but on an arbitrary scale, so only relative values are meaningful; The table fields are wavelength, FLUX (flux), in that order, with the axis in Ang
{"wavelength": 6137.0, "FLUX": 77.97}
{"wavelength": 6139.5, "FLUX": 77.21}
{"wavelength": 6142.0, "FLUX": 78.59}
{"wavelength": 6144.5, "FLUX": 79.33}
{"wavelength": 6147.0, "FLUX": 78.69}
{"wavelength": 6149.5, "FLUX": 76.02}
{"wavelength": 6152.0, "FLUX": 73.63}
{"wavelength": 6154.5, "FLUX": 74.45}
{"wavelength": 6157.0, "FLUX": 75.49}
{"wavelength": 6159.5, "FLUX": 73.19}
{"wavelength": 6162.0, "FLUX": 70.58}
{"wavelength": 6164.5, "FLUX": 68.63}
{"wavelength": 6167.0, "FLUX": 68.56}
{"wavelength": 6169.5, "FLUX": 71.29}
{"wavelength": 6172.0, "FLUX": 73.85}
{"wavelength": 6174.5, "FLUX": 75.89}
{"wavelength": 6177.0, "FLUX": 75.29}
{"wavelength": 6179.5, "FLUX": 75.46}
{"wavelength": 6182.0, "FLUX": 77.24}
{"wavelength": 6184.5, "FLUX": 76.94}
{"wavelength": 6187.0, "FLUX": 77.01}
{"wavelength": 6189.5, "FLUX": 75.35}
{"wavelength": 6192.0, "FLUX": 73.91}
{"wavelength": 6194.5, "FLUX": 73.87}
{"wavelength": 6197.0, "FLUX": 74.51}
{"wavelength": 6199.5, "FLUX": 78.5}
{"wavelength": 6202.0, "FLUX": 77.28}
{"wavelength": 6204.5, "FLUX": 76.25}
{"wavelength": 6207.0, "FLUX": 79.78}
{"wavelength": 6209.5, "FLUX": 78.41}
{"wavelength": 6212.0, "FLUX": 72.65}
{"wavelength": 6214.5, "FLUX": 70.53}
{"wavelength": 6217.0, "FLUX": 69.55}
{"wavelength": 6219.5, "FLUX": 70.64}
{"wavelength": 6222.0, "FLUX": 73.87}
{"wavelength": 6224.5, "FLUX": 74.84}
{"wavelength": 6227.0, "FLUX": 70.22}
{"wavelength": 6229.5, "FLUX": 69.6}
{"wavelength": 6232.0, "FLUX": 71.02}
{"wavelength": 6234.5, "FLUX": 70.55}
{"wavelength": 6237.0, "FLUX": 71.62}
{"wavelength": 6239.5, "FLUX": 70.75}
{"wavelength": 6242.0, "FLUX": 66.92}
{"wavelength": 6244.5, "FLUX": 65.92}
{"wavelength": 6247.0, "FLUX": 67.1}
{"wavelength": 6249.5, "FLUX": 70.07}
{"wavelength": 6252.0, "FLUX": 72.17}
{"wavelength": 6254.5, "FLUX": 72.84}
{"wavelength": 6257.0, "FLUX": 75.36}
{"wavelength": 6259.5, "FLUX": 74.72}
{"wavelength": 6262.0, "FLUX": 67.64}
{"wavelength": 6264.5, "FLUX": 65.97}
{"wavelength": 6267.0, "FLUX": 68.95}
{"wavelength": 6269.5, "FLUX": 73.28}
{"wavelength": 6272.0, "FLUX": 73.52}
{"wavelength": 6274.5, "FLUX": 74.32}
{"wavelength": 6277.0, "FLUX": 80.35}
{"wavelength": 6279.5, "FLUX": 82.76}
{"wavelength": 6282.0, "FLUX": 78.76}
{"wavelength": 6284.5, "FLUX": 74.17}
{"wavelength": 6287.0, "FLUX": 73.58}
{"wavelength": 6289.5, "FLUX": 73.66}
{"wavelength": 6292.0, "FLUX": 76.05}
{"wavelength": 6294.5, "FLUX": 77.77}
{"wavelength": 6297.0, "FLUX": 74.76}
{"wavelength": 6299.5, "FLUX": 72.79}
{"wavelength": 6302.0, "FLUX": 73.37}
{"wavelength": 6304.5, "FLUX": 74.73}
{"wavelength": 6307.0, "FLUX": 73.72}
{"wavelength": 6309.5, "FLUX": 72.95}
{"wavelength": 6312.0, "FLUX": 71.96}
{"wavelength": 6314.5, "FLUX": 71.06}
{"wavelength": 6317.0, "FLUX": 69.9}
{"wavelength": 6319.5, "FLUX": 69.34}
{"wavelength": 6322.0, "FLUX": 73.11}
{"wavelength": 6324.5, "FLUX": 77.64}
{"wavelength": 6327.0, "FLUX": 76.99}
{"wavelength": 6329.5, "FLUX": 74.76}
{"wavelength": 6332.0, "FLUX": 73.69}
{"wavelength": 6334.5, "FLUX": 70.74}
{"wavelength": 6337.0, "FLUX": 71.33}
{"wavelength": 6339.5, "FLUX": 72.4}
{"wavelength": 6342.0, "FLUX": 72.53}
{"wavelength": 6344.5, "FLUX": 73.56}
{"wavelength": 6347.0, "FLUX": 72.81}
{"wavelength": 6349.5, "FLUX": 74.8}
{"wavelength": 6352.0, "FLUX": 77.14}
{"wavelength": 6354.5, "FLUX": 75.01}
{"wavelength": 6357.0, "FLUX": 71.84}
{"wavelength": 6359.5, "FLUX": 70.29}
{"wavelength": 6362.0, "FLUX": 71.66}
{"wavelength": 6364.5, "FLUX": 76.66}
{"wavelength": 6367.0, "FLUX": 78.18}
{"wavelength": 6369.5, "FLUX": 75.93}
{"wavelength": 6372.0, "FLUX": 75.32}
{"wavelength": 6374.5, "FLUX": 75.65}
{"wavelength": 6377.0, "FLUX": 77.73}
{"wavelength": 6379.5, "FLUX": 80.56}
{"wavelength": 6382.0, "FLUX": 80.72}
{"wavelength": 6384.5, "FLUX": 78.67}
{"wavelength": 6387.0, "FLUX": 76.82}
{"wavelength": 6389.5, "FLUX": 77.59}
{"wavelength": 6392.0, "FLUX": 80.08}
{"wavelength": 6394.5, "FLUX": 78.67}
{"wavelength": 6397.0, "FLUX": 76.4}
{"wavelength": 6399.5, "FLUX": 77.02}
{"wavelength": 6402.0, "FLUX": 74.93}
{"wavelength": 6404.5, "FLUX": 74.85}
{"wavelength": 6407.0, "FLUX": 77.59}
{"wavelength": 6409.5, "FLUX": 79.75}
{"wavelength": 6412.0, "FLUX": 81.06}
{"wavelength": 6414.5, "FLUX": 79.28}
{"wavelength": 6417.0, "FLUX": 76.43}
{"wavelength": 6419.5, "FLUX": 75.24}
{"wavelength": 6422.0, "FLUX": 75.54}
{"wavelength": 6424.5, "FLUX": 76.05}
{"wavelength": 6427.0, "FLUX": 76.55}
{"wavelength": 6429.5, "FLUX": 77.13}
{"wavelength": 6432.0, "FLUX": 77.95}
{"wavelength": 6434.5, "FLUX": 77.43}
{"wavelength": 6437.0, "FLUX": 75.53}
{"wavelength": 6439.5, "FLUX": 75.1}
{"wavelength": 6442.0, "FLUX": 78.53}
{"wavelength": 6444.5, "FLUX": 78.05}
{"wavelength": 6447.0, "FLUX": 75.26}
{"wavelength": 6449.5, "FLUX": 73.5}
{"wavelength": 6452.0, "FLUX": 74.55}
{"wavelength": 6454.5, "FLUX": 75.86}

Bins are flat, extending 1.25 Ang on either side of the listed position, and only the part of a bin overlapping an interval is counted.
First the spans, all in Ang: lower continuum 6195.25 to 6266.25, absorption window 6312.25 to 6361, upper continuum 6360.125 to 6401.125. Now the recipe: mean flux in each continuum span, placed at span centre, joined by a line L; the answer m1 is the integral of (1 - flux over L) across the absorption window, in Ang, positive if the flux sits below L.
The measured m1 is 1.7 Ang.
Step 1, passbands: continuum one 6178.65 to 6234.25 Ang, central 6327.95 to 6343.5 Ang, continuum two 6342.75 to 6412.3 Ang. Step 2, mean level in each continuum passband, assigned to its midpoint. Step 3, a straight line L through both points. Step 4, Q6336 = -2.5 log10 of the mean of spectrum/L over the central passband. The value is 0.05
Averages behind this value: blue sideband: 74.4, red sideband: 76.4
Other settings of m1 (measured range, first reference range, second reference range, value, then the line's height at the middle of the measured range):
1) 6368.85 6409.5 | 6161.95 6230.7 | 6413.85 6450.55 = -0.79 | 76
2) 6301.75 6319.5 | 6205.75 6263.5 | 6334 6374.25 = 0.19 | 73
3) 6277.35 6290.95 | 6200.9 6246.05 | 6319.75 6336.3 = -0.66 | 73.3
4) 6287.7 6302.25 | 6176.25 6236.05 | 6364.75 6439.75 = 0.17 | 75.7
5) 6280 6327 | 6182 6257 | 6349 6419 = 0.53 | 74.9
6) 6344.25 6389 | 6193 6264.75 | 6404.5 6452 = -0.21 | 75.5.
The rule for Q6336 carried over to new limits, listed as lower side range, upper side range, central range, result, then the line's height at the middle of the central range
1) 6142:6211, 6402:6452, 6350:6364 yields 0.042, 76.3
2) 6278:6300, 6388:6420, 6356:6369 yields 0.047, 77.1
